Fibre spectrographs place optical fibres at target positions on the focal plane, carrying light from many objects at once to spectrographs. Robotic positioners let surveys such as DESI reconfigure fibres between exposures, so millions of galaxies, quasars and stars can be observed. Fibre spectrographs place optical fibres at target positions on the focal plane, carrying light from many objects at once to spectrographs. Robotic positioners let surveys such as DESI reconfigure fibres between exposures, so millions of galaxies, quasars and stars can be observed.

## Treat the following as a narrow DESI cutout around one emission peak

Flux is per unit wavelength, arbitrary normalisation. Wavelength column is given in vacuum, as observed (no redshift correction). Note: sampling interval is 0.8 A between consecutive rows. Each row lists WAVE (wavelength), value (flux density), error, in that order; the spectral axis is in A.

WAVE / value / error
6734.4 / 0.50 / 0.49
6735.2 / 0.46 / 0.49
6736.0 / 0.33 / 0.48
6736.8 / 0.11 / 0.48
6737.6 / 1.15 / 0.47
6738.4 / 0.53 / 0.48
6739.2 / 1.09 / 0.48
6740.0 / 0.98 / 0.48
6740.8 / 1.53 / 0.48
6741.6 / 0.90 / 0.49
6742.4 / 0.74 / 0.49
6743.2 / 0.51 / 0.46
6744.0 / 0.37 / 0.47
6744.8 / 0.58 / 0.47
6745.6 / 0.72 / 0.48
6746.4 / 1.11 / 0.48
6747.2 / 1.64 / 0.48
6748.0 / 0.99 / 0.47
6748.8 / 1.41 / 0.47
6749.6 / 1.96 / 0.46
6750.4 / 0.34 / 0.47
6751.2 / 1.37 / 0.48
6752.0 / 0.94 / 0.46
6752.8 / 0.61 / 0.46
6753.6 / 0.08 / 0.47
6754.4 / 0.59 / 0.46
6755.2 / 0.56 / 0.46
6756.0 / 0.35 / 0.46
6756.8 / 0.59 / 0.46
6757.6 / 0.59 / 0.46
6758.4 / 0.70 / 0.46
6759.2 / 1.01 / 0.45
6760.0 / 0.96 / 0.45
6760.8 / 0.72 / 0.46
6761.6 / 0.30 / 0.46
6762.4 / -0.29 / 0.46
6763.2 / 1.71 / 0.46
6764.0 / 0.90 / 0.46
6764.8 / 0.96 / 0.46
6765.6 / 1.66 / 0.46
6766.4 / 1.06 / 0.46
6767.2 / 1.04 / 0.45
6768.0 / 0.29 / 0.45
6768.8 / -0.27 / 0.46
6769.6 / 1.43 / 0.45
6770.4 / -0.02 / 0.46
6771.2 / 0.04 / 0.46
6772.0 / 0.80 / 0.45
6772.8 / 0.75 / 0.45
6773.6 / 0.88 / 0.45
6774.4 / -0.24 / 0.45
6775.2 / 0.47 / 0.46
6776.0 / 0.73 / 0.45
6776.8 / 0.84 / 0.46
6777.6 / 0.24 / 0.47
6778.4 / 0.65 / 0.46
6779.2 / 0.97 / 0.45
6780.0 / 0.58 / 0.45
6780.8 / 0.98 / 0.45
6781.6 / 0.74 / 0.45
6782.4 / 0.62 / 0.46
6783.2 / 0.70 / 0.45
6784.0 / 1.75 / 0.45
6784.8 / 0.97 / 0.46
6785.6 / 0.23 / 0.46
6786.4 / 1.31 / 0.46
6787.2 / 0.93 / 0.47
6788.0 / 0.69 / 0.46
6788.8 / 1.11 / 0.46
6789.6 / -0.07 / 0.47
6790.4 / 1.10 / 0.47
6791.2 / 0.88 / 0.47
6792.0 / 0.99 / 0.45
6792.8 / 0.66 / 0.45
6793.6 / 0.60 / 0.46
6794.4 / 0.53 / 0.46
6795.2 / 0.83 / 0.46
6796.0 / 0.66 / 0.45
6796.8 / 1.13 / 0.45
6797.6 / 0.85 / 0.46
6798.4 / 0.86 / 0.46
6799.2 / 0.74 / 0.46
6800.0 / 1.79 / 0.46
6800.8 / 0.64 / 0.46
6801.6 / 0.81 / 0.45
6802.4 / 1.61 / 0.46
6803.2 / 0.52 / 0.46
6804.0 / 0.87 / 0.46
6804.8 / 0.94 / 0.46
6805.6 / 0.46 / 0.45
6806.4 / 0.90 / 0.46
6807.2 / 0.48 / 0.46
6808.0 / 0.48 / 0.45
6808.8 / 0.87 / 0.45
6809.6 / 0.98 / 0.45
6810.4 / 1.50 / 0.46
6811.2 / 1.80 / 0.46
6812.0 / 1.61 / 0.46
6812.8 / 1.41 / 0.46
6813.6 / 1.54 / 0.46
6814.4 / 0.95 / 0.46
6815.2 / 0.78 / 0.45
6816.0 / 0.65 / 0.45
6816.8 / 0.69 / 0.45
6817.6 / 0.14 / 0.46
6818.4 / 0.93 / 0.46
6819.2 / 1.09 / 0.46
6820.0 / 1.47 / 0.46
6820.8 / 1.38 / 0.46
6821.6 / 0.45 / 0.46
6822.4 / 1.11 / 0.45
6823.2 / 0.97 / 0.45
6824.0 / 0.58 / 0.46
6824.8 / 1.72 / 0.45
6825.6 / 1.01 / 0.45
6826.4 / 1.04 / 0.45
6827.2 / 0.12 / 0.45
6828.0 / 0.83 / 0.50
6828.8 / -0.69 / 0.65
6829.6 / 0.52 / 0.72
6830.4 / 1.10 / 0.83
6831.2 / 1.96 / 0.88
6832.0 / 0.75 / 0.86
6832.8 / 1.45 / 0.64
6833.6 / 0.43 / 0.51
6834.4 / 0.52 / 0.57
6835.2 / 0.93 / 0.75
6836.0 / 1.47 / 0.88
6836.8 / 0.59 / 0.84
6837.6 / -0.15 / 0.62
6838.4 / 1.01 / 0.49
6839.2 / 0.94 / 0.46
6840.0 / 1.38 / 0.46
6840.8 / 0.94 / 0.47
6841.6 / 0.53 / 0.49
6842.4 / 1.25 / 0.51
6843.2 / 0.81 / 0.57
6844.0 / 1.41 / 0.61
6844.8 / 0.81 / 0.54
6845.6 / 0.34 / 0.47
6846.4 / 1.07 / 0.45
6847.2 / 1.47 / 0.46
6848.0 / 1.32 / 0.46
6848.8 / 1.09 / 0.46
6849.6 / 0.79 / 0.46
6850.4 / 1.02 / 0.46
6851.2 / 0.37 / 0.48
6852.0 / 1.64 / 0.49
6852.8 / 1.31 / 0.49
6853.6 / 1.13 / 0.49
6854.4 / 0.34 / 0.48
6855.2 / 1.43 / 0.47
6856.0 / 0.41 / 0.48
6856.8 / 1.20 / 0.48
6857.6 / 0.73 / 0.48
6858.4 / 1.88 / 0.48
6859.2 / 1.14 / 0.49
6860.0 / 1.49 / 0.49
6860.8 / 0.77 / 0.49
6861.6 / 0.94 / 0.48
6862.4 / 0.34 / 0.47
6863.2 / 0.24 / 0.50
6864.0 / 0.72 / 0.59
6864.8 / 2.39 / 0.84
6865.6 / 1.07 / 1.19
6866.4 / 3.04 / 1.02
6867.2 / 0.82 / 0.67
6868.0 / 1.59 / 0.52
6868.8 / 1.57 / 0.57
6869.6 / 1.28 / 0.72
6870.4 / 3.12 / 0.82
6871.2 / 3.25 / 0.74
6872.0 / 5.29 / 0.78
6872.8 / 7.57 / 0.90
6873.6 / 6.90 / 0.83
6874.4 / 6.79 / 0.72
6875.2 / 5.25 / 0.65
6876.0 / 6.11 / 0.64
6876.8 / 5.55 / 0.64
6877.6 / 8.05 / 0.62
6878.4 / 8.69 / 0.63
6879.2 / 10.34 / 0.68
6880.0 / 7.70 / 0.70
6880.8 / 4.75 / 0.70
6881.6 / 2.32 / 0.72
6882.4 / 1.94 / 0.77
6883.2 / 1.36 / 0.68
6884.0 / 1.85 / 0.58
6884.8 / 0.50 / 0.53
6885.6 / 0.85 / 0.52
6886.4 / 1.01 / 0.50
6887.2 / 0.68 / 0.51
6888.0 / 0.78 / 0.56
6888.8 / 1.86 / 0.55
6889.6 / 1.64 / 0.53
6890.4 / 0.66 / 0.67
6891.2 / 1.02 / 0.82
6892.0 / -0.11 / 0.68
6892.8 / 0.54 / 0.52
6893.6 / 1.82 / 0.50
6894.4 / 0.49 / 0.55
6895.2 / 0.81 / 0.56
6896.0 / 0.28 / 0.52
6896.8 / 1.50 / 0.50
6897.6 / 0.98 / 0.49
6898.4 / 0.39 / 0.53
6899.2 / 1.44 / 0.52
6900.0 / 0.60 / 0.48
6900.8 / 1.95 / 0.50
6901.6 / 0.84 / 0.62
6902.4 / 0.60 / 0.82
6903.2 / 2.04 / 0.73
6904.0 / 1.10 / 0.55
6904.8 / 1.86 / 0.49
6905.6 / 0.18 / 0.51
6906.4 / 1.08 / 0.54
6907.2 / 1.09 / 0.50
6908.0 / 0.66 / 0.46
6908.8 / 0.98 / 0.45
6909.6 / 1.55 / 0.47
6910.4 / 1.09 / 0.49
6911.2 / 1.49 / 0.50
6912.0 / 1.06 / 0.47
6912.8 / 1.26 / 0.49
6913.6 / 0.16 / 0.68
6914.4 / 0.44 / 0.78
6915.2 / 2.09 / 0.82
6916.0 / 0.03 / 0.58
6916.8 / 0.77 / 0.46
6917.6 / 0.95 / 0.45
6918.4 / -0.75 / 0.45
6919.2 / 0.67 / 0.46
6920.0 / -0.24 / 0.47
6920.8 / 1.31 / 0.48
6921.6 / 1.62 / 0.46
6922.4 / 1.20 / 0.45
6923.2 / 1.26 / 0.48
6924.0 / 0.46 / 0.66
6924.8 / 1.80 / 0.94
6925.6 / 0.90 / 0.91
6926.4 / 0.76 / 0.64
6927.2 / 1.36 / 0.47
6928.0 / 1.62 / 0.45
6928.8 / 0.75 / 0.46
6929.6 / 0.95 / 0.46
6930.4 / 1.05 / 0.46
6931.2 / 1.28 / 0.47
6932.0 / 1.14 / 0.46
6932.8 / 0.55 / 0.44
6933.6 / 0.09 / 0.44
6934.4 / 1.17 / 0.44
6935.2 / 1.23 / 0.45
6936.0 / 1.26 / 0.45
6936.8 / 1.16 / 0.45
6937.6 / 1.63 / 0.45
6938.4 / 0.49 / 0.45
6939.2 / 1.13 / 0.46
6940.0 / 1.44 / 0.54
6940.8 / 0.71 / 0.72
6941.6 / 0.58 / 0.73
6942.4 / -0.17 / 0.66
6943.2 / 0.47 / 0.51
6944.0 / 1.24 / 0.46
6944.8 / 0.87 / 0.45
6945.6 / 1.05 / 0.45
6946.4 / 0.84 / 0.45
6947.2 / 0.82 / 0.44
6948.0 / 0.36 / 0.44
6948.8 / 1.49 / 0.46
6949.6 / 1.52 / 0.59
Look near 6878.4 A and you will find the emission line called [O II]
